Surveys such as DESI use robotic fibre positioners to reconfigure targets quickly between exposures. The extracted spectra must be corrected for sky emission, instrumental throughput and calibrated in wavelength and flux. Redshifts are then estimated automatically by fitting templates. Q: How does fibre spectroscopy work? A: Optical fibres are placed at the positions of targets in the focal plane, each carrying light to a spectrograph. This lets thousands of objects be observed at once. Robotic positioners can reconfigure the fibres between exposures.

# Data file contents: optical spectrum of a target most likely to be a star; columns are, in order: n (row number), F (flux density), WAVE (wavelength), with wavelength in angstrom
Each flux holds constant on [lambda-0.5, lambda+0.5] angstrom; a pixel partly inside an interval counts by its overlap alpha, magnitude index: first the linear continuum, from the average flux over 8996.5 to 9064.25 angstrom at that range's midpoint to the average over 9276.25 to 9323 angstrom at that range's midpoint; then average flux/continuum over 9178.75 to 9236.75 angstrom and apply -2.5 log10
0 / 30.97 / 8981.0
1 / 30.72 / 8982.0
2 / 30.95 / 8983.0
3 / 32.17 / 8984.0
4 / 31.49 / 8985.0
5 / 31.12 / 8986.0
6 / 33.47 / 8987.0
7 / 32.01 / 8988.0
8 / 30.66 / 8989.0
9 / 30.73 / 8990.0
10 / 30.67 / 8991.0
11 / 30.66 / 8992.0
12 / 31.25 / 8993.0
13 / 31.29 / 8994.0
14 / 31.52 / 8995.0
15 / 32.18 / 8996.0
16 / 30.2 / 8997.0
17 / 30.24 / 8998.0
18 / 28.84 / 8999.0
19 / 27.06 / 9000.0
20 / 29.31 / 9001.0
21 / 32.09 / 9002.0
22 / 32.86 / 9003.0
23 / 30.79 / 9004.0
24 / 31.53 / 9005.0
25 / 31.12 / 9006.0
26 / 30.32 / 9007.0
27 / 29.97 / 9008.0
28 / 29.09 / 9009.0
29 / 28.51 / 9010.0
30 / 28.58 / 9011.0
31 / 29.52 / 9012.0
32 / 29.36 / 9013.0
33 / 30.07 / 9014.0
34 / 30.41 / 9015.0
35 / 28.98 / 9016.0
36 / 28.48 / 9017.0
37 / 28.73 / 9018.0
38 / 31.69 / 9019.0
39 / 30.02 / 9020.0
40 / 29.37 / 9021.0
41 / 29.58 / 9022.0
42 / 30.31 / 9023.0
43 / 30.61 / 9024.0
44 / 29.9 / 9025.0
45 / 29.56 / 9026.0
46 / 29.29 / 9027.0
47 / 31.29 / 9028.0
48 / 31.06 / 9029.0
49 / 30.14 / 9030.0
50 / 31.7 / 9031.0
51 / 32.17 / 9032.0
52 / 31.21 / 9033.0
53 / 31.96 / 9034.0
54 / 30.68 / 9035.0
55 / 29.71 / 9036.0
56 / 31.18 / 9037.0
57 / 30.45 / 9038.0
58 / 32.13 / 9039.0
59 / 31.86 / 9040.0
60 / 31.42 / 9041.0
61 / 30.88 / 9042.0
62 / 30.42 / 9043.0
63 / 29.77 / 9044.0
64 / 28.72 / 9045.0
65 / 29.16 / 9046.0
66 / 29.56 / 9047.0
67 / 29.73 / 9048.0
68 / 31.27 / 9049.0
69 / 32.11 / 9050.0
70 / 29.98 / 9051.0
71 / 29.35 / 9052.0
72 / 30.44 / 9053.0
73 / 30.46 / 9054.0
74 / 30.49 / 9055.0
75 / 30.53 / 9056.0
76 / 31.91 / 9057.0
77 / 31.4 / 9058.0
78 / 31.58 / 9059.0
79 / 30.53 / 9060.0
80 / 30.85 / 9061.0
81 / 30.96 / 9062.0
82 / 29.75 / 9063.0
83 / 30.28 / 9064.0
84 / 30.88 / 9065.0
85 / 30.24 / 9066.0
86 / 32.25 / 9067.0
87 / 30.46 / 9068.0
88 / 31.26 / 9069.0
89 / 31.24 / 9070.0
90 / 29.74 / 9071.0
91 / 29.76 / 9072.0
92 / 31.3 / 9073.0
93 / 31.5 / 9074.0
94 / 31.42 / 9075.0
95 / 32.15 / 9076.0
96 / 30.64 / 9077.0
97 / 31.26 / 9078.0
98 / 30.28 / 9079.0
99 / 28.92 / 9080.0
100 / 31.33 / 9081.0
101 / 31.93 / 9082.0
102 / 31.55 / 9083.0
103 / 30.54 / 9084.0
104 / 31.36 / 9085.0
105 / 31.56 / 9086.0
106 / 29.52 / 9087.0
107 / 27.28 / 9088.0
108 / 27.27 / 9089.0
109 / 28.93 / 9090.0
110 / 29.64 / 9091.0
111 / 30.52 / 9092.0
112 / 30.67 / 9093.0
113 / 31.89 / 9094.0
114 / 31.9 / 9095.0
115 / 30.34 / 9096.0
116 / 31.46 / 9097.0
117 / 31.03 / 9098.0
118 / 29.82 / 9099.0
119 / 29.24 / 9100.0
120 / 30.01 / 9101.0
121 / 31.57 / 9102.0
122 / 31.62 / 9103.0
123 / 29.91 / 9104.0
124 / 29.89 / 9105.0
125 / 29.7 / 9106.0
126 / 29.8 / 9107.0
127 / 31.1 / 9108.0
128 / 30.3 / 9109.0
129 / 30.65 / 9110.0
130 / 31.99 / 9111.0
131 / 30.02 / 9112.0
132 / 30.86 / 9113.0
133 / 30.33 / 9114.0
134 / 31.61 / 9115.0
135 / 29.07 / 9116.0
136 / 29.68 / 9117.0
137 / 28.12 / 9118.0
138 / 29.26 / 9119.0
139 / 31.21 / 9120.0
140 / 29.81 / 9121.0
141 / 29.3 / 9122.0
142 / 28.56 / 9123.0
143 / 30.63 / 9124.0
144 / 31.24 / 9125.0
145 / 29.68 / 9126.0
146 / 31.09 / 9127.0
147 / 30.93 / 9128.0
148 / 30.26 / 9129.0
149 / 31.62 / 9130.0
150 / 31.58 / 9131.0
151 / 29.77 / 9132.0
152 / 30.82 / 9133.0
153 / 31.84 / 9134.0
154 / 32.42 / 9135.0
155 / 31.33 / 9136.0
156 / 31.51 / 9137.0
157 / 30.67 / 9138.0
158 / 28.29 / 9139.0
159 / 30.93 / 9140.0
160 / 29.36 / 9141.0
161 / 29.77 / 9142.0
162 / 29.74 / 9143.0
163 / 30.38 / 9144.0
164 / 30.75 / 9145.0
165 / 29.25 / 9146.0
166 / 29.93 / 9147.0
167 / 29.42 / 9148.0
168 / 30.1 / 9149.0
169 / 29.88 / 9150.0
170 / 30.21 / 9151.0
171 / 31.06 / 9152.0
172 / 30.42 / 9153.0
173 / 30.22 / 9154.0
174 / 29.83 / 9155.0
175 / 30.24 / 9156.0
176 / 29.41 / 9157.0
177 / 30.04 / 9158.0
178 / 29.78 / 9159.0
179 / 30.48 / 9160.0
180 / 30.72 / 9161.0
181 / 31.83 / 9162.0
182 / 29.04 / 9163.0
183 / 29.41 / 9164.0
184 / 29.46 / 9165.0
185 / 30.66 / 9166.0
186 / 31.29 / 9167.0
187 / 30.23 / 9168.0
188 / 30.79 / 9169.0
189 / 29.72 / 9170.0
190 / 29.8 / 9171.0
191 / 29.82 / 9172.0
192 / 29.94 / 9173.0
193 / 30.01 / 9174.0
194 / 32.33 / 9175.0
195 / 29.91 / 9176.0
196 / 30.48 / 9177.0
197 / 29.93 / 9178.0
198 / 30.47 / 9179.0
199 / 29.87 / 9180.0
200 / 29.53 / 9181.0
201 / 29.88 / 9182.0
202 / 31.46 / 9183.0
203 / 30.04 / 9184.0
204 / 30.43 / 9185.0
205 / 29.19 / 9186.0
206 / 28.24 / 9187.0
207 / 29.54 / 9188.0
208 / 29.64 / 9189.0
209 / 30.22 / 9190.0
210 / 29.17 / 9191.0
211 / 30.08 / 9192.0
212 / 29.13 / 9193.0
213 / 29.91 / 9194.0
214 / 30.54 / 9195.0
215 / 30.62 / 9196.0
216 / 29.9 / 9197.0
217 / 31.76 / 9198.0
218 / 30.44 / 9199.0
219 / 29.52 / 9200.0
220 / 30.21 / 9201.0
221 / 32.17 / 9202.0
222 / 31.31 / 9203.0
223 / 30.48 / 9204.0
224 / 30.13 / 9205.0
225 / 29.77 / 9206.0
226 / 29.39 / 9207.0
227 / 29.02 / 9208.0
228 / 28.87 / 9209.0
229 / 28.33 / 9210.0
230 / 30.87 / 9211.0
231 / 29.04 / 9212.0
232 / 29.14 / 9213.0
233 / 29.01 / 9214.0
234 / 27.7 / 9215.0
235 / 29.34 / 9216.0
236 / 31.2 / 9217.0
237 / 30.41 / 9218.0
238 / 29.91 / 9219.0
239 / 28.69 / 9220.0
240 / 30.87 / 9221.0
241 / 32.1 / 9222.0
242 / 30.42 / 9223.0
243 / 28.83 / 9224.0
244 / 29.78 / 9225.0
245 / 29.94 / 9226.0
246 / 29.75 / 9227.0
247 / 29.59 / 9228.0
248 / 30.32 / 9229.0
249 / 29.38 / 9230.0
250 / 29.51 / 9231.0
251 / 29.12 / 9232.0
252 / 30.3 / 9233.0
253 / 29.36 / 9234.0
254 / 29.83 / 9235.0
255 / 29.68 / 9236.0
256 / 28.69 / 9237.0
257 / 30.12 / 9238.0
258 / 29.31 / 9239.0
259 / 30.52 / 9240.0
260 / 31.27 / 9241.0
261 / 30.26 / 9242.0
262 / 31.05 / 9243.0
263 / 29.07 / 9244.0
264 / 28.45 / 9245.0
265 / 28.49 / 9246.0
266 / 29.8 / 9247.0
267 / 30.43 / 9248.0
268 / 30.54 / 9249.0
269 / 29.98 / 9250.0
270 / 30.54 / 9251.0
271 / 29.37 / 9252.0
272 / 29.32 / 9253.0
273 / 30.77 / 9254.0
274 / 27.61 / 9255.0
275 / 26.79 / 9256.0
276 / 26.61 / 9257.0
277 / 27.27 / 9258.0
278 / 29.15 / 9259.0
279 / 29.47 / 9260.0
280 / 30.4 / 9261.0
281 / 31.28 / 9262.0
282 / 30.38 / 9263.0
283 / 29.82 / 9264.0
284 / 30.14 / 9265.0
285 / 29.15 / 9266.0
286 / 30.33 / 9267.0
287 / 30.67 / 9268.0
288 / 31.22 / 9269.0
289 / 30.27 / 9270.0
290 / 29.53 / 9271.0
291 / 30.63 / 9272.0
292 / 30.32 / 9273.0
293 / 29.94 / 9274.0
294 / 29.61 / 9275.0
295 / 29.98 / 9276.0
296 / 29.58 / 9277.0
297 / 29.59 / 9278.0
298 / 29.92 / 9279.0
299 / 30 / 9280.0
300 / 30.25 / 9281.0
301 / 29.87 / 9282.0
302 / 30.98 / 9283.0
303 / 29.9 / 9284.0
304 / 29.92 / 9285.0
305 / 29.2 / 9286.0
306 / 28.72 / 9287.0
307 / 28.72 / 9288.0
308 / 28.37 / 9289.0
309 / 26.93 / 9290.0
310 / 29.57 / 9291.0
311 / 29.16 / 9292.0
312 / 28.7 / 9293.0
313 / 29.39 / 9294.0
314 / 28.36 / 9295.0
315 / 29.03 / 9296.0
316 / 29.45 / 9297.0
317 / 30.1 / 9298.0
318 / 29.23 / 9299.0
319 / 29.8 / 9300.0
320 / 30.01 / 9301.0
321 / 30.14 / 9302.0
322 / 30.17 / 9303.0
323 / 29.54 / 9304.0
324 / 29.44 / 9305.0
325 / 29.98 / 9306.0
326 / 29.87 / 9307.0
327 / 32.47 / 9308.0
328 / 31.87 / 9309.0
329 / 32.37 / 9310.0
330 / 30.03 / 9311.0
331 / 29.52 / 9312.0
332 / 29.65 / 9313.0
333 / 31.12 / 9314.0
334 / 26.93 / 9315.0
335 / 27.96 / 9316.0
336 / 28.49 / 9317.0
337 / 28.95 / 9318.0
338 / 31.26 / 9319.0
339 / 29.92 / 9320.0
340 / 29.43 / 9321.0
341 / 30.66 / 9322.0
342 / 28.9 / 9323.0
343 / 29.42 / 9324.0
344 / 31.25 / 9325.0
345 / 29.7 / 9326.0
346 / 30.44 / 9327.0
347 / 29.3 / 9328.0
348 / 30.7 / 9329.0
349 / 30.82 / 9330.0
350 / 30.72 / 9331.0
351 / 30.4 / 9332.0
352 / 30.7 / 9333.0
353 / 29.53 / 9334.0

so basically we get 0.001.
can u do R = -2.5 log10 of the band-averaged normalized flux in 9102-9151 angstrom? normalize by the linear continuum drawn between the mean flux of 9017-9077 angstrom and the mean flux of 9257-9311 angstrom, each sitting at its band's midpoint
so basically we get 0.000 mag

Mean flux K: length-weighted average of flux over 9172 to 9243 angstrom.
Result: 30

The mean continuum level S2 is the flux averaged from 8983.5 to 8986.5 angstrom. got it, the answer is 31.6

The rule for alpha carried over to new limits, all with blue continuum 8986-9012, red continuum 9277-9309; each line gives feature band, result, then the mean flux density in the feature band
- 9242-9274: 0.00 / 29.7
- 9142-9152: 0.00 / 30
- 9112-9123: 0.01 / 29.9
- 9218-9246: 0.00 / 29.8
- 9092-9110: -0.01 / 30.6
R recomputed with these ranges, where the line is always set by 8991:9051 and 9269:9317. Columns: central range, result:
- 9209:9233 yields 0.01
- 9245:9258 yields 0.03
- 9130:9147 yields -0.02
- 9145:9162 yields 0.00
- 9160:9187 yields -0.01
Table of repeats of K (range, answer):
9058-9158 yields 30.4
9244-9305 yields 29.5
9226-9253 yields 29.8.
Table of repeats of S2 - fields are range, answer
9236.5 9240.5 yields 29.7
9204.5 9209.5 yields 29.4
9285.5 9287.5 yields 29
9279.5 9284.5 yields 30.2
